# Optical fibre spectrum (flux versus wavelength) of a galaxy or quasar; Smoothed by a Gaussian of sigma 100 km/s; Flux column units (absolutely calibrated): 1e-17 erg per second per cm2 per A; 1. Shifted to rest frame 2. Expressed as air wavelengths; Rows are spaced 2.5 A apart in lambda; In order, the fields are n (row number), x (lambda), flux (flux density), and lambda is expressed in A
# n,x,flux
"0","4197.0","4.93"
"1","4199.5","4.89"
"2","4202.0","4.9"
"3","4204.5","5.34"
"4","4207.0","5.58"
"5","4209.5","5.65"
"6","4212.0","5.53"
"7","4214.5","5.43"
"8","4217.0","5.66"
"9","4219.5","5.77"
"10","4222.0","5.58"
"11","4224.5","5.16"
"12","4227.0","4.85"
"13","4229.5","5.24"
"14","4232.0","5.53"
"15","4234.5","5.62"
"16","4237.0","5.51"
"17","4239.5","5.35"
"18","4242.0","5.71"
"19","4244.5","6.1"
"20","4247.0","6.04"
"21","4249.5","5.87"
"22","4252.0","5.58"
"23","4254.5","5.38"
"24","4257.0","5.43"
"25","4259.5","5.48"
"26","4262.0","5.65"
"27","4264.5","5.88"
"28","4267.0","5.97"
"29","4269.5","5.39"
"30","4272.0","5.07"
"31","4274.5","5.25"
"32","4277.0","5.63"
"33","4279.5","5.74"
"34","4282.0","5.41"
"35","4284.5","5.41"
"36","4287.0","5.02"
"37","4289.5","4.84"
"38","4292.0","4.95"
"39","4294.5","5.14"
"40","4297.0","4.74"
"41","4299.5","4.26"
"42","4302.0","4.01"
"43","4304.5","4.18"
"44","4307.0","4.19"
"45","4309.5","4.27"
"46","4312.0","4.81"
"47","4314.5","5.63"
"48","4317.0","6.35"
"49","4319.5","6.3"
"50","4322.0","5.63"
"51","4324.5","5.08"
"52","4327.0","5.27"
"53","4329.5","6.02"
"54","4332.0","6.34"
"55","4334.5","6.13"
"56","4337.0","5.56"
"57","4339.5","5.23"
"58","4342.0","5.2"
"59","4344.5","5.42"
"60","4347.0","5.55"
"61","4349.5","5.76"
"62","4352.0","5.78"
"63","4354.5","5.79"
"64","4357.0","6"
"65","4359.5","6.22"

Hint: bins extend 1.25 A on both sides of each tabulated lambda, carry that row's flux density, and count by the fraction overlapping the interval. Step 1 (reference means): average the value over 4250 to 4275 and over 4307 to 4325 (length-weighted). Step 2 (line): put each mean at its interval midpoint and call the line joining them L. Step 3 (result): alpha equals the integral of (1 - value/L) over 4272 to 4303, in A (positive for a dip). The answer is 2.3 A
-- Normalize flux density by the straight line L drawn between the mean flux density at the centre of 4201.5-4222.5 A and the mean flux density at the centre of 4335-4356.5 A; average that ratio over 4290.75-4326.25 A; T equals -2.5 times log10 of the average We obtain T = 0.12 mag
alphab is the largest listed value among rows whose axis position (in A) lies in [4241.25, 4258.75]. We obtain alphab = 6.1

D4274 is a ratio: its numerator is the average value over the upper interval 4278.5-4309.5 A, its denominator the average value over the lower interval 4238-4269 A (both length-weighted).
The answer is 0.84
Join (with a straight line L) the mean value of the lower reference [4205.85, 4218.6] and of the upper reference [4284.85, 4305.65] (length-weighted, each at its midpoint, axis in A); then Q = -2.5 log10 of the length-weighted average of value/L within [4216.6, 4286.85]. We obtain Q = -0.08 mag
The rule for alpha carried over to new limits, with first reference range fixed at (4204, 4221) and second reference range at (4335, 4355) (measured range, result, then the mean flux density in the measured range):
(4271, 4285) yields 0.3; 5.42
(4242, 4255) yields -0.6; 5.81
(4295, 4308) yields 2.9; 4.33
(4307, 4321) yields 0.5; 5.36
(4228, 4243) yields 0.2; 5.48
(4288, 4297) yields 1.0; 4.94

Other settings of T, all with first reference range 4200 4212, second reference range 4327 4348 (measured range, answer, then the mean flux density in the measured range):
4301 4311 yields 0.31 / 4.18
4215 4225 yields -0.03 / 5.56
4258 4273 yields -0.02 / 5.58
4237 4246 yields -0.05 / 5.7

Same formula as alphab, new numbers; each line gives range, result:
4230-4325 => 6.35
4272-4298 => 5.74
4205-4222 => 5.77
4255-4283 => 5.97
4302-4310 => 4.27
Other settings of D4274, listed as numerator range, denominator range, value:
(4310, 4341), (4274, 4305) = 1.14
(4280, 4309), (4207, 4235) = 0.87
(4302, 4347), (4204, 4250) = 0.96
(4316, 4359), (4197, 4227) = 1.07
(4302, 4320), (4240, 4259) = 0.87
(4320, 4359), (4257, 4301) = 1.07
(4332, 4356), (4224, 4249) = 1.02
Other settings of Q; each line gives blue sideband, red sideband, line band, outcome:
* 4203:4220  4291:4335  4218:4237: 0.02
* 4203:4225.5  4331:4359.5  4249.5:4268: -0.01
